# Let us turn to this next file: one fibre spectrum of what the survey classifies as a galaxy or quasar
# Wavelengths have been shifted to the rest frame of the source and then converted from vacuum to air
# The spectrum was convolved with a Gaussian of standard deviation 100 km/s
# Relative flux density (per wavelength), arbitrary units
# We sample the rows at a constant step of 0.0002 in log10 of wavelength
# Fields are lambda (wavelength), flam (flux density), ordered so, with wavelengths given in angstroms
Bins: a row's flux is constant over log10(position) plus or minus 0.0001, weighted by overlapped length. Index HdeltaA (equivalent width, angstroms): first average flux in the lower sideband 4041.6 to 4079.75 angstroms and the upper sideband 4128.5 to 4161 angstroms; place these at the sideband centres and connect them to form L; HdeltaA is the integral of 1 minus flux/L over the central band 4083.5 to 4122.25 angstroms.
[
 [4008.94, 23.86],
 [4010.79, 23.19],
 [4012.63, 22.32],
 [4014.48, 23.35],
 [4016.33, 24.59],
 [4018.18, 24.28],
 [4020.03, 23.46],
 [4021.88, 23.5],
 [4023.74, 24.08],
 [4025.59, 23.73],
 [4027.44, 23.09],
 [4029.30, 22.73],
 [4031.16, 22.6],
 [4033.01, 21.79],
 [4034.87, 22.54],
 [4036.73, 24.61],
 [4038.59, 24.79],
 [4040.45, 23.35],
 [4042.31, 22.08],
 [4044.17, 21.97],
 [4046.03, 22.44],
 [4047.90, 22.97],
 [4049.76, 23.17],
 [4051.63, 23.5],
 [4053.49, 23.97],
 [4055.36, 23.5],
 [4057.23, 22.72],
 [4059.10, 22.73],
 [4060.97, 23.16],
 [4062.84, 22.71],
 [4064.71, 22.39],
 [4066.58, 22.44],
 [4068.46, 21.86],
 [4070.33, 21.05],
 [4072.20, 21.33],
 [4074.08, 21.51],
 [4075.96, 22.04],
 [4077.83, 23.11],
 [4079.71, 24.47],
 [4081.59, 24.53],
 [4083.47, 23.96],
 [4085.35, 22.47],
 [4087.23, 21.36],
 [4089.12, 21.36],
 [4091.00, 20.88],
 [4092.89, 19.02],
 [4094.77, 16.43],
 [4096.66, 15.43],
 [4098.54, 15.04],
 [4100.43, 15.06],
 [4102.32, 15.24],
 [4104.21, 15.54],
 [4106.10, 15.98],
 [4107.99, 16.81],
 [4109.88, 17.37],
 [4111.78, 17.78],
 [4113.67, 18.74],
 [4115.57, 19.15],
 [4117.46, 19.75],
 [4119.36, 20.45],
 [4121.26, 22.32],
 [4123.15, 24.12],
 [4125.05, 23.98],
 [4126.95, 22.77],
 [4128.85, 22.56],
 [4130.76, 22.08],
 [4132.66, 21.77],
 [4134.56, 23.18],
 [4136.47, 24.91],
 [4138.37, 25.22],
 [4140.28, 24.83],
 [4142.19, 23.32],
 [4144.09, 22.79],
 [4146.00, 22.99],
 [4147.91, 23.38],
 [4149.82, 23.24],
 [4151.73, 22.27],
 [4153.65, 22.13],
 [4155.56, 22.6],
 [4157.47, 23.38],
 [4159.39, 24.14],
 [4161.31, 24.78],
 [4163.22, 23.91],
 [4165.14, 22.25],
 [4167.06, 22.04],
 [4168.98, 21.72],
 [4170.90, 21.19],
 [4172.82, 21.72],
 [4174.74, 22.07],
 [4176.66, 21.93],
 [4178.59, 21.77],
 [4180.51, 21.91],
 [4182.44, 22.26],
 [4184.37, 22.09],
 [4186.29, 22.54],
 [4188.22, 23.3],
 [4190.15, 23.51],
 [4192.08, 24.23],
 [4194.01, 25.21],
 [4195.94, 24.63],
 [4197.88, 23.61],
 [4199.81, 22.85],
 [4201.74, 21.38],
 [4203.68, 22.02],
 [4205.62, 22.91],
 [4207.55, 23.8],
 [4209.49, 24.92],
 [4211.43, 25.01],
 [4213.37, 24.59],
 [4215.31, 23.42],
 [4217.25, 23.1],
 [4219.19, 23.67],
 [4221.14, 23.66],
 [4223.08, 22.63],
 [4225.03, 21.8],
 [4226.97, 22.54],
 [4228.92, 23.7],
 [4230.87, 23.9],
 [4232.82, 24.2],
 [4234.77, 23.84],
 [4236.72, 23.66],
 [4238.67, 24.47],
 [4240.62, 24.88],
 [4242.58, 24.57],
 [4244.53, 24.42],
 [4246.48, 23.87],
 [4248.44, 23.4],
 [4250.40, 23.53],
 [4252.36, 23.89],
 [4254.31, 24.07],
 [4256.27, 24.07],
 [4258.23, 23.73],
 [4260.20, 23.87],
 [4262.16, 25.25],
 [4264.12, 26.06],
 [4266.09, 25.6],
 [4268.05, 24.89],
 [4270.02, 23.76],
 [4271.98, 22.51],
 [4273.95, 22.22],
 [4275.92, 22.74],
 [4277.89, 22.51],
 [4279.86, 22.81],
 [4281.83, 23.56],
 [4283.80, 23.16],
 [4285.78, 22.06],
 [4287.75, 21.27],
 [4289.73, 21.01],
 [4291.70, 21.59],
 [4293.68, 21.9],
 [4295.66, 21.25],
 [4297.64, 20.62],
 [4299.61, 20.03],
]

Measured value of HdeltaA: 7.56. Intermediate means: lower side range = 22.6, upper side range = 23.3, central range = 18.4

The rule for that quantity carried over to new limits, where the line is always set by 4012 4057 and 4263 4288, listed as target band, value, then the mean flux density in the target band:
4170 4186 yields 1.0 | 21.9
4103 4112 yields 2.6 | 16.6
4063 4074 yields 0.7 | 21.9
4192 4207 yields 0.0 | 23.3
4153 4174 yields 0.6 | 22.7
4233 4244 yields -0.4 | 24.3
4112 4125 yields 1.4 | 20.8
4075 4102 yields 3.5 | 20.2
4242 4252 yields -0.2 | 23.9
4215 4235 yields 0.1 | 23.3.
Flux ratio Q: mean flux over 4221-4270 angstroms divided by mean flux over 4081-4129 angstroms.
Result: 1.2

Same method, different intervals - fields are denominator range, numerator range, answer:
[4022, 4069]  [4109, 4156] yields 0.96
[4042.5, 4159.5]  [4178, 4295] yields 1.09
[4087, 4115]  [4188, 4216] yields 1.36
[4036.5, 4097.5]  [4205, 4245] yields 1.07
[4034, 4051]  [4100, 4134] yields 0.85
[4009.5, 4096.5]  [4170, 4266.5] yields 1.04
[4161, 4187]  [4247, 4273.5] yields 1.09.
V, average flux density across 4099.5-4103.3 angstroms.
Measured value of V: 15.1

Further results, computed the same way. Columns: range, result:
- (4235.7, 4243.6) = 24.4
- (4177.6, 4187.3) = 22.1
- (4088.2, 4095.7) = 19.4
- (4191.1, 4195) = 24.7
